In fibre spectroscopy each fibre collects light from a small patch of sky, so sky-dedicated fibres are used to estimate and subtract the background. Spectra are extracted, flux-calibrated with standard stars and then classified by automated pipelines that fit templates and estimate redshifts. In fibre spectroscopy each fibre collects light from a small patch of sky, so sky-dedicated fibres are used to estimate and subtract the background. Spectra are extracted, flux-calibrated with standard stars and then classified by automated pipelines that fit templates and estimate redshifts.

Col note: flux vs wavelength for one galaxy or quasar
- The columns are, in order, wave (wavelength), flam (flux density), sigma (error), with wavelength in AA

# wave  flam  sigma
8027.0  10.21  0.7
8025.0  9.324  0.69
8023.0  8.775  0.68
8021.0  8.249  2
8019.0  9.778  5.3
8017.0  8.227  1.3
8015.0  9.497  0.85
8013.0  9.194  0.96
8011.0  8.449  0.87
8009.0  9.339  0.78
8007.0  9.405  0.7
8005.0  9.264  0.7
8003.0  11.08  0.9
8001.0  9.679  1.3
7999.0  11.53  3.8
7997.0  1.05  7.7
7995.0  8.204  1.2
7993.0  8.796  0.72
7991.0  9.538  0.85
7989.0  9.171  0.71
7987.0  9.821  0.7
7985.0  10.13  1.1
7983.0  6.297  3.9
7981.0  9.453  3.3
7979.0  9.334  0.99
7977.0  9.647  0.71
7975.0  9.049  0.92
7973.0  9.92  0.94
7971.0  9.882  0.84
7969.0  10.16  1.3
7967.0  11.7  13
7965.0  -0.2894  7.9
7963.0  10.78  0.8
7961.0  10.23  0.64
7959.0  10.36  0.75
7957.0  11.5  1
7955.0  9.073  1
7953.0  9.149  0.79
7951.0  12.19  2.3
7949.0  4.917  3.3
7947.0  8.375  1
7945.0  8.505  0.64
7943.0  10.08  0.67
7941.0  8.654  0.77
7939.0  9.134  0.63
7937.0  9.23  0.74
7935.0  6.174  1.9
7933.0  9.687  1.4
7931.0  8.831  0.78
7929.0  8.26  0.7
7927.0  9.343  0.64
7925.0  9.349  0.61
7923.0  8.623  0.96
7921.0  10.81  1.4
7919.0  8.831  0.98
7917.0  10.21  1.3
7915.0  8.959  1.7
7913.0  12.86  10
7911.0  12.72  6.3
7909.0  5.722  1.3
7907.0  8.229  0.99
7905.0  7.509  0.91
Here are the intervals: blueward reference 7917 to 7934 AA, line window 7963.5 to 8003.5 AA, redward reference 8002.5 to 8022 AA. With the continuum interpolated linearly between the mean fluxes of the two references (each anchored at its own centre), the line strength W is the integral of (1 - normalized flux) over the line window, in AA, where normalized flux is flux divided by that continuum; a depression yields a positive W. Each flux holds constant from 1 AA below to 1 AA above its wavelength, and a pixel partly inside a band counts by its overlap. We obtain 2.3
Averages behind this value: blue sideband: 9.28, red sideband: 9.2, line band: 8.7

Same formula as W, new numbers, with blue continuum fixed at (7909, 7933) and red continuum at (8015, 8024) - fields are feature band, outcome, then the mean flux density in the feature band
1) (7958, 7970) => 0.7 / 8.82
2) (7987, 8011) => 0.4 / 8.85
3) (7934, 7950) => 2.3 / 8.13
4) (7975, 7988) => 0.1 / 9.11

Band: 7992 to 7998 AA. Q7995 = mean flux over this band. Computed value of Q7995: 6.02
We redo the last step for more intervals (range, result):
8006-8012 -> 9.06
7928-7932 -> 8.55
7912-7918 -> 10.7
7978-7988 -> 9.01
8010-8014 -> 8.82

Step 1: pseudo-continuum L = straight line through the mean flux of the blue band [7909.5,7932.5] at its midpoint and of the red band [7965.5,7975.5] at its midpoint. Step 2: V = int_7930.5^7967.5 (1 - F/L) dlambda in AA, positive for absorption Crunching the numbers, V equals 3.5 AA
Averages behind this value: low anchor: 9.8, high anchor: 9.68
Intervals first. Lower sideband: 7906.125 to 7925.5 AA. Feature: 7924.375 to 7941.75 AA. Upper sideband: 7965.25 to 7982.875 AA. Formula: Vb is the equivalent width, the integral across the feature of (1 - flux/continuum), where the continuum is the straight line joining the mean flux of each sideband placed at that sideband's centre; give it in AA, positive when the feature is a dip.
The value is 1.48 AA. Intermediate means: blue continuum 9.65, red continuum 9.28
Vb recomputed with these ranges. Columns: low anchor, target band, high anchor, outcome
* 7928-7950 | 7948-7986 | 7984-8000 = -3.1 AA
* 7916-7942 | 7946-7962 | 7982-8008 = -1.0 AA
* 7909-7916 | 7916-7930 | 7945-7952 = 1.0 AA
